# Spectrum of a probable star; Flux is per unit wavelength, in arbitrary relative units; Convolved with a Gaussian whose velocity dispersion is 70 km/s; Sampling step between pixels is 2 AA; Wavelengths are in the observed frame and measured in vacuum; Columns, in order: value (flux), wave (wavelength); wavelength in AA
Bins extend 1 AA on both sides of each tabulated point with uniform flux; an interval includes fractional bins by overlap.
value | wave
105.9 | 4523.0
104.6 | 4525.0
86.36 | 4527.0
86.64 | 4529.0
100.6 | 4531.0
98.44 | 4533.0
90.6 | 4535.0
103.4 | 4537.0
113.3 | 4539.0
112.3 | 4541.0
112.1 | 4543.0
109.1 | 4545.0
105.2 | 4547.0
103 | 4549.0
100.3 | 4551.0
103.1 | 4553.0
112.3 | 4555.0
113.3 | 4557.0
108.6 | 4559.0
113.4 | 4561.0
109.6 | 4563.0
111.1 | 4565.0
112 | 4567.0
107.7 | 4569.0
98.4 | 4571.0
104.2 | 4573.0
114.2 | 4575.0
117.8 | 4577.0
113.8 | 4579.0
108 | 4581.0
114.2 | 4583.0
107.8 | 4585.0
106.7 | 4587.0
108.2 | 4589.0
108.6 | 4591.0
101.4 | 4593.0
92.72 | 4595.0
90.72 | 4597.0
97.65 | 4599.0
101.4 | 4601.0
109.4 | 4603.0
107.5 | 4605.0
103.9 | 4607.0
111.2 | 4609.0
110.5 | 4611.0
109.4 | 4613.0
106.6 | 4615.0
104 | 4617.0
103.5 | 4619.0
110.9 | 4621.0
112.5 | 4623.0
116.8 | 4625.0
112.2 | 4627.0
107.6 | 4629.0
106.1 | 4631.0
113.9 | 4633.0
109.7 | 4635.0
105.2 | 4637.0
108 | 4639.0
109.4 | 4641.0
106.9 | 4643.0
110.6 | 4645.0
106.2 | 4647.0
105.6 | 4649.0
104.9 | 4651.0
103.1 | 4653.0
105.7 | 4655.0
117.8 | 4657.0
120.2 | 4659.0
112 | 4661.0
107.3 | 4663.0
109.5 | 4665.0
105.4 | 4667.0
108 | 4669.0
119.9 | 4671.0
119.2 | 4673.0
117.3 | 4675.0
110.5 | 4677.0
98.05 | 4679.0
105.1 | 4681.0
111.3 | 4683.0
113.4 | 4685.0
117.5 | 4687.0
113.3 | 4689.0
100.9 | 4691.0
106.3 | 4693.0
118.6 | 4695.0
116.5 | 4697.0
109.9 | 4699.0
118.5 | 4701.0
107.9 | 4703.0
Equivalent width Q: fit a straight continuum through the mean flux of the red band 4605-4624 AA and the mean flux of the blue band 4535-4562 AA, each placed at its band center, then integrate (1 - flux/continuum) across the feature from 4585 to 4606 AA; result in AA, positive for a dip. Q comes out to 1.02 AA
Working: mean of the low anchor 108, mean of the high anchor 108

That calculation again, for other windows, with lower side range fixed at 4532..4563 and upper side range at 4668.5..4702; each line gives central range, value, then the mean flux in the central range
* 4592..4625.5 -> 1.2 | 105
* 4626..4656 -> 0.7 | 108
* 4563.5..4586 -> -0.5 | 110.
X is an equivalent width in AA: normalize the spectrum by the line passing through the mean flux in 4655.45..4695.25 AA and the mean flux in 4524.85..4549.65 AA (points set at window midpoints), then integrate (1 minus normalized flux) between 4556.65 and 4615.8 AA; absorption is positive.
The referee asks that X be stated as -1.2 AA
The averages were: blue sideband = 102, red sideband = 111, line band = 107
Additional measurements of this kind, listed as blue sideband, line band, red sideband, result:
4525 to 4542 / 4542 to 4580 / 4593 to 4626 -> -2.77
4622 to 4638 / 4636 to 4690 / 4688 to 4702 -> 0.59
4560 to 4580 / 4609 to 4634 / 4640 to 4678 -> 0.18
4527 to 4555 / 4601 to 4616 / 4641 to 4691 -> -0.17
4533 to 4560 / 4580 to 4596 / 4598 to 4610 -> -0.07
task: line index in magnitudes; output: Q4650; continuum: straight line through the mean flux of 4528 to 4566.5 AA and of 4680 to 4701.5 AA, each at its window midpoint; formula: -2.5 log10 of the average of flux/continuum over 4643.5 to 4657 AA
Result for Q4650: 0.03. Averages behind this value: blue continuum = 106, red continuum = 112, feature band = 107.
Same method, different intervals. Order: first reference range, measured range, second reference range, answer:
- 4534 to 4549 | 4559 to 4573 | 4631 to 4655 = -0.02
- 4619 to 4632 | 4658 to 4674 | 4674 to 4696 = -0.02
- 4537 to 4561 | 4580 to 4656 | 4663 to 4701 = 0.03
